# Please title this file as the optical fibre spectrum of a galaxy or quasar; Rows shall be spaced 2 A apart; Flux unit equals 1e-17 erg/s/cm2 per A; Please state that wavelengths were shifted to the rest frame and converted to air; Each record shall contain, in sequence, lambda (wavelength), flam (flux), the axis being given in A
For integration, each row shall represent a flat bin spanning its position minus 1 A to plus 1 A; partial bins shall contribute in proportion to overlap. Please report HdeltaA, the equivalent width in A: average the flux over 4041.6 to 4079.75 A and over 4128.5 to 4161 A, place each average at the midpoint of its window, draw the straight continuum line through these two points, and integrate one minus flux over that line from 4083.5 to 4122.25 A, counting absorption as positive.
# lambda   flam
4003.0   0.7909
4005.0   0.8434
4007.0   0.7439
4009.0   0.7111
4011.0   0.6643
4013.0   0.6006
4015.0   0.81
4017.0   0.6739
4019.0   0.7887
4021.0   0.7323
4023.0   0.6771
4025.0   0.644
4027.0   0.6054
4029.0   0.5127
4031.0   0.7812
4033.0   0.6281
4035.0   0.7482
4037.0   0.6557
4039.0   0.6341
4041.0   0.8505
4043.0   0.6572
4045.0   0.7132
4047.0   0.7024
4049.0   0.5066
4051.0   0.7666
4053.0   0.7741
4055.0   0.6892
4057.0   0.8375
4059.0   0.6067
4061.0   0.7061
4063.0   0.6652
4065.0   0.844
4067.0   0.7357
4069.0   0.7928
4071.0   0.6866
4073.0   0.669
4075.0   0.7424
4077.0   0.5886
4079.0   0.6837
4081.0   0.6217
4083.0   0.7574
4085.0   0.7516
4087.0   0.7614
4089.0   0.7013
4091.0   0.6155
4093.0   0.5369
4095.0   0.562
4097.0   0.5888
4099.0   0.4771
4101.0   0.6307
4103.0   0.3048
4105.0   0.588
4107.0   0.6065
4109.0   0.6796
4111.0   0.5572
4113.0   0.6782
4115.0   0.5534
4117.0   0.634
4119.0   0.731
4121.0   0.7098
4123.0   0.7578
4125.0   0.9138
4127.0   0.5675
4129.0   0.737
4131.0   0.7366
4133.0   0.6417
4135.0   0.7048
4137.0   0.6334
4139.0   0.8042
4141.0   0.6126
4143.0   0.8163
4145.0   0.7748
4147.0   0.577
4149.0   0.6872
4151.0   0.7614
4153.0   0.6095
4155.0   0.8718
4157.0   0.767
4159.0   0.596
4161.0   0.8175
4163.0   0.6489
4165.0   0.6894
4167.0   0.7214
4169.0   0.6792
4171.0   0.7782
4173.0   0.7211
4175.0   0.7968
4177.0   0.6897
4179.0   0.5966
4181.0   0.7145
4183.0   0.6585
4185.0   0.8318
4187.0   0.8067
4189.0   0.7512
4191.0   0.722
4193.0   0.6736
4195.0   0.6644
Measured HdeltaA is 5.0 A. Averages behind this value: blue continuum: 0.705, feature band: 0.617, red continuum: 0.711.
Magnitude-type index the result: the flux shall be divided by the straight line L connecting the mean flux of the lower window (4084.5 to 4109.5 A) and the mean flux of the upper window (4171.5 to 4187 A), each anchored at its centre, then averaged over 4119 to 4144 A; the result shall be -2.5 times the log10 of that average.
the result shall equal -0.11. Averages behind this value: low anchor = 0.596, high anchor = 0.723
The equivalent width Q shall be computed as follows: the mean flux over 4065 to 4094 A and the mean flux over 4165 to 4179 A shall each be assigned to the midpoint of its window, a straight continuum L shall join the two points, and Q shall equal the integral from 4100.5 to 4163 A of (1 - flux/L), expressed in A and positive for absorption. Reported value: 2.6 A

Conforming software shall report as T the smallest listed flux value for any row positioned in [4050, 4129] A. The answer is 0.3048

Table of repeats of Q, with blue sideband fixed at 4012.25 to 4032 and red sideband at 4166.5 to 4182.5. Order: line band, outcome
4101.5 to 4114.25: 2.3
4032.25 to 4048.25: -0.2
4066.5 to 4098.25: 1.0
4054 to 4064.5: -0.3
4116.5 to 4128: -0.4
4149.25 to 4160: -0.2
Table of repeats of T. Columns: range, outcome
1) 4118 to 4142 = 0.5675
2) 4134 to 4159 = 0.577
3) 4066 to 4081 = 0.5886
